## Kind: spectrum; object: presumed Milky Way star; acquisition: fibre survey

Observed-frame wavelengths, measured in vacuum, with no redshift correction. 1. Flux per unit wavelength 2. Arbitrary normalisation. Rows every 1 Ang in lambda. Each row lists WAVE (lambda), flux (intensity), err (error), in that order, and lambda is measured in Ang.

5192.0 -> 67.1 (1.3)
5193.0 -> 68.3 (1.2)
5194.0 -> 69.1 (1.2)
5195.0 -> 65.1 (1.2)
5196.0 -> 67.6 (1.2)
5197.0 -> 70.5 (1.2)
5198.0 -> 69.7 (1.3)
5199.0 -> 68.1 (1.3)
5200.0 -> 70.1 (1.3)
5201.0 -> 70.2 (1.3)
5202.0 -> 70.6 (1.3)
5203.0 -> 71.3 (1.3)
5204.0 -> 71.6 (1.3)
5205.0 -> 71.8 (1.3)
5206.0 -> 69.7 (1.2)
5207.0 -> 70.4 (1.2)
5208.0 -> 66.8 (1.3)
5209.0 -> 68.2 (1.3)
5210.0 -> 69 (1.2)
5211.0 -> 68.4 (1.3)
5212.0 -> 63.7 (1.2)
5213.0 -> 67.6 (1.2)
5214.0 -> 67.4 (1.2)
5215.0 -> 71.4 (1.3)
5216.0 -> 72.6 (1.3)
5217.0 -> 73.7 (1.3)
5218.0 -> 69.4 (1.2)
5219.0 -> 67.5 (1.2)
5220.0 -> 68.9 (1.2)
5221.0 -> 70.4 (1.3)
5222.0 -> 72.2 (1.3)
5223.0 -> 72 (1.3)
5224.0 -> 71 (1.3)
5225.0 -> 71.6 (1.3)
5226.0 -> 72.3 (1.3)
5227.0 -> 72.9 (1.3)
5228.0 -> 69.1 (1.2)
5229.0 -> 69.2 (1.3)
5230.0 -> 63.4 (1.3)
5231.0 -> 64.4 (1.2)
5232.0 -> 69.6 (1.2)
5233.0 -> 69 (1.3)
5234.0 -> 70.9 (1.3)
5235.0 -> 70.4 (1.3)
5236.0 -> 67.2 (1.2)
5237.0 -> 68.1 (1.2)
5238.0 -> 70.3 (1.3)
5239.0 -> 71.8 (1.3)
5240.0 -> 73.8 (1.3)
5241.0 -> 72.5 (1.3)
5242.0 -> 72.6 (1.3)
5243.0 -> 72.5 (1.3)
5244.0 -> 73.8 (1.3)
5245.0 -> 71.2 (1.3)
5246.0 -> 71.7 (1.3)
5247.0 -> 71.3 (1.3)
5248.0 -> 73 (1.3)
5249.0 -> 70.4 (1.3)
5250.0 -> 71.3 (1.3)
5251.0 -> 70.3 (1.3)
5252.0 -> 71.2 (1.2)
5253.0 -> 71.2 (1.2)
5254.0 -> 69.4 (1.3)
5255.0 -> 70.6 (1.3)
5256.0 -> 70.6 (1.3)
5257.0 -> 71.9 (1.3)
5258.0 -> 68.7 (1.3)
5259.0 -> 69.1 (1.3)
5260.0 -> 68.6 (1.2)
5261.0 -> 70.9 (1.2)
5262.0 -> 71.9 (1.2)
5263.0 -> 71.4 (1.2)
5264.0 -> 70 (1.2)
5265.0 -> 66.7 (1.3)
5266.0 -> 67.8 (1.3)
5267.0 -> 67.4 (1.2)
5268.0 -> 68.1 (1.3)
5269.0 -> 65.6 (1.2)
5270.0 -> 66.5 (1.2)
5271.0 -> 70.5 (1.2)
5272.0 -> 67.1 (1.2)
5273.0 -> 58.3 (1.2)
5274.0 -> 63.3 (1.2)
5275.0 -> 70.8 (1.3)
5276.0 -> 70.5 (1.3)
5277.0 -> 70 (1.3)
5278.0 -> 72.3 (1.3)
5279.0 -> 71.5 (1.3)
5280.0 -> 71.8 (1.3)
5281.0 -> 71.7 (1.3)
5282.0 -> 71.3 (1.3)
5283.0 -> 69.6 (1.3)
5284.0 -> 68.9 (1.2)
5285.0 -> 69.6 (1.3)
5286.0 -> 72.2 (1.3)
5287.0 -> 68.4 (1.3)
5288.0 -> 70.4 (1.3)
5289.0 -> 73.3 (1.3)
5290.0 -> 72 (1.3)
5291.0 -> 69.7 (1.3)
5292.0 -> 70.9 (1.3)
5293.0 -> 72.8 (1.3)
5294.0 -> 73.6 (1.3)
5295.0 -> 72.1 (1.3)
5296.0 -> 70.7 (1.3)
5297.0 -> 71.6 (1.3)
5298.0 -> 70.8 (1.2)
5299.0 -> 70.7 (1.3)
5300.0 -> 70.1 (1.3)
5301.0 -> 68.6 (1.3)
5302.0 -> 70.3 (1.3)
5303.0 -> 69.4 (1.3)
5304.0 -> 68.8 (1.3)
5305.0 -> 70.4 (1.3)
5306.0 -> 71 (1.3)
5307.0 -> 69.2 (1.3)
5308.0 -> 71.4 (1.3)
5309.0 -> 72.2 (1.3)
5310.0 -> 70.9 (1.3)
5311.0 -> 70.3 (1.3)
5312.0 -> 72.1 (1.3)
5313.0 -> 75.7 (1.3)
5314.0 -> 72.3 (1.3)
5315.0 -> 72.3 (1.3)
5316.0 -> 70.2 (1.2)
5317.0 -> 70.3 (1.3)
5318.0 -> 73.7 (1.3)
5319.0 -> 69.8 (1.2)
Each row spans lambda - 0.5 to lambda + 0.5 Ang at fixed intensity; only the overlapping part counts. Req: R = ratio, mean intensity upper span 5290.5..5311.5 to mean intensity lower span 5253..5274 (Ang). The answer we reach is 1.03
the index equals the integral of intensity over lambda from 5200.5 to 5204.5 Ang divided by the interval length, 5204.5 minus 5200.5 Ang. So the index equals 70.9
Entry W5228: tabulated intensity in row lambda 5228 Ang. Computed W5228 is 69.1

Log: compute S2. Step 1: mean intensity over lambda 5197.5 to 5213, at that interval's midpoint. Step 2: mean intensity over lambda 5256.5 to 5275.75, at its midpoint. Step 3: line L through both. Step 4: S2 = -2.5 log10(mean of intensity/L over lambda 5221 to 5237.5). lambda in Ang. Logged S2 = -0.01 mag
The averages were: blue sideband 69.3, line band 69.6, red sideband 68.2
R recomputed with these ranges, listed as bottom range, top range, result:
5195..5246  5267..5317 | 1.00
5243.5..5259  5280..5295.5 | 1.00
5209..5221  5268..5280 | 0.98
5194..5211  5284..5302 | 1.02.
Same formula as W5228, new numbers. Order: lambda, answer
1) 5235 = 70.4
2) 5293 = 72.8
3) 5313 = 75.7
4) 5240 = 73.8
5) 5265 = 66.7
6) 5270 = 66.5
